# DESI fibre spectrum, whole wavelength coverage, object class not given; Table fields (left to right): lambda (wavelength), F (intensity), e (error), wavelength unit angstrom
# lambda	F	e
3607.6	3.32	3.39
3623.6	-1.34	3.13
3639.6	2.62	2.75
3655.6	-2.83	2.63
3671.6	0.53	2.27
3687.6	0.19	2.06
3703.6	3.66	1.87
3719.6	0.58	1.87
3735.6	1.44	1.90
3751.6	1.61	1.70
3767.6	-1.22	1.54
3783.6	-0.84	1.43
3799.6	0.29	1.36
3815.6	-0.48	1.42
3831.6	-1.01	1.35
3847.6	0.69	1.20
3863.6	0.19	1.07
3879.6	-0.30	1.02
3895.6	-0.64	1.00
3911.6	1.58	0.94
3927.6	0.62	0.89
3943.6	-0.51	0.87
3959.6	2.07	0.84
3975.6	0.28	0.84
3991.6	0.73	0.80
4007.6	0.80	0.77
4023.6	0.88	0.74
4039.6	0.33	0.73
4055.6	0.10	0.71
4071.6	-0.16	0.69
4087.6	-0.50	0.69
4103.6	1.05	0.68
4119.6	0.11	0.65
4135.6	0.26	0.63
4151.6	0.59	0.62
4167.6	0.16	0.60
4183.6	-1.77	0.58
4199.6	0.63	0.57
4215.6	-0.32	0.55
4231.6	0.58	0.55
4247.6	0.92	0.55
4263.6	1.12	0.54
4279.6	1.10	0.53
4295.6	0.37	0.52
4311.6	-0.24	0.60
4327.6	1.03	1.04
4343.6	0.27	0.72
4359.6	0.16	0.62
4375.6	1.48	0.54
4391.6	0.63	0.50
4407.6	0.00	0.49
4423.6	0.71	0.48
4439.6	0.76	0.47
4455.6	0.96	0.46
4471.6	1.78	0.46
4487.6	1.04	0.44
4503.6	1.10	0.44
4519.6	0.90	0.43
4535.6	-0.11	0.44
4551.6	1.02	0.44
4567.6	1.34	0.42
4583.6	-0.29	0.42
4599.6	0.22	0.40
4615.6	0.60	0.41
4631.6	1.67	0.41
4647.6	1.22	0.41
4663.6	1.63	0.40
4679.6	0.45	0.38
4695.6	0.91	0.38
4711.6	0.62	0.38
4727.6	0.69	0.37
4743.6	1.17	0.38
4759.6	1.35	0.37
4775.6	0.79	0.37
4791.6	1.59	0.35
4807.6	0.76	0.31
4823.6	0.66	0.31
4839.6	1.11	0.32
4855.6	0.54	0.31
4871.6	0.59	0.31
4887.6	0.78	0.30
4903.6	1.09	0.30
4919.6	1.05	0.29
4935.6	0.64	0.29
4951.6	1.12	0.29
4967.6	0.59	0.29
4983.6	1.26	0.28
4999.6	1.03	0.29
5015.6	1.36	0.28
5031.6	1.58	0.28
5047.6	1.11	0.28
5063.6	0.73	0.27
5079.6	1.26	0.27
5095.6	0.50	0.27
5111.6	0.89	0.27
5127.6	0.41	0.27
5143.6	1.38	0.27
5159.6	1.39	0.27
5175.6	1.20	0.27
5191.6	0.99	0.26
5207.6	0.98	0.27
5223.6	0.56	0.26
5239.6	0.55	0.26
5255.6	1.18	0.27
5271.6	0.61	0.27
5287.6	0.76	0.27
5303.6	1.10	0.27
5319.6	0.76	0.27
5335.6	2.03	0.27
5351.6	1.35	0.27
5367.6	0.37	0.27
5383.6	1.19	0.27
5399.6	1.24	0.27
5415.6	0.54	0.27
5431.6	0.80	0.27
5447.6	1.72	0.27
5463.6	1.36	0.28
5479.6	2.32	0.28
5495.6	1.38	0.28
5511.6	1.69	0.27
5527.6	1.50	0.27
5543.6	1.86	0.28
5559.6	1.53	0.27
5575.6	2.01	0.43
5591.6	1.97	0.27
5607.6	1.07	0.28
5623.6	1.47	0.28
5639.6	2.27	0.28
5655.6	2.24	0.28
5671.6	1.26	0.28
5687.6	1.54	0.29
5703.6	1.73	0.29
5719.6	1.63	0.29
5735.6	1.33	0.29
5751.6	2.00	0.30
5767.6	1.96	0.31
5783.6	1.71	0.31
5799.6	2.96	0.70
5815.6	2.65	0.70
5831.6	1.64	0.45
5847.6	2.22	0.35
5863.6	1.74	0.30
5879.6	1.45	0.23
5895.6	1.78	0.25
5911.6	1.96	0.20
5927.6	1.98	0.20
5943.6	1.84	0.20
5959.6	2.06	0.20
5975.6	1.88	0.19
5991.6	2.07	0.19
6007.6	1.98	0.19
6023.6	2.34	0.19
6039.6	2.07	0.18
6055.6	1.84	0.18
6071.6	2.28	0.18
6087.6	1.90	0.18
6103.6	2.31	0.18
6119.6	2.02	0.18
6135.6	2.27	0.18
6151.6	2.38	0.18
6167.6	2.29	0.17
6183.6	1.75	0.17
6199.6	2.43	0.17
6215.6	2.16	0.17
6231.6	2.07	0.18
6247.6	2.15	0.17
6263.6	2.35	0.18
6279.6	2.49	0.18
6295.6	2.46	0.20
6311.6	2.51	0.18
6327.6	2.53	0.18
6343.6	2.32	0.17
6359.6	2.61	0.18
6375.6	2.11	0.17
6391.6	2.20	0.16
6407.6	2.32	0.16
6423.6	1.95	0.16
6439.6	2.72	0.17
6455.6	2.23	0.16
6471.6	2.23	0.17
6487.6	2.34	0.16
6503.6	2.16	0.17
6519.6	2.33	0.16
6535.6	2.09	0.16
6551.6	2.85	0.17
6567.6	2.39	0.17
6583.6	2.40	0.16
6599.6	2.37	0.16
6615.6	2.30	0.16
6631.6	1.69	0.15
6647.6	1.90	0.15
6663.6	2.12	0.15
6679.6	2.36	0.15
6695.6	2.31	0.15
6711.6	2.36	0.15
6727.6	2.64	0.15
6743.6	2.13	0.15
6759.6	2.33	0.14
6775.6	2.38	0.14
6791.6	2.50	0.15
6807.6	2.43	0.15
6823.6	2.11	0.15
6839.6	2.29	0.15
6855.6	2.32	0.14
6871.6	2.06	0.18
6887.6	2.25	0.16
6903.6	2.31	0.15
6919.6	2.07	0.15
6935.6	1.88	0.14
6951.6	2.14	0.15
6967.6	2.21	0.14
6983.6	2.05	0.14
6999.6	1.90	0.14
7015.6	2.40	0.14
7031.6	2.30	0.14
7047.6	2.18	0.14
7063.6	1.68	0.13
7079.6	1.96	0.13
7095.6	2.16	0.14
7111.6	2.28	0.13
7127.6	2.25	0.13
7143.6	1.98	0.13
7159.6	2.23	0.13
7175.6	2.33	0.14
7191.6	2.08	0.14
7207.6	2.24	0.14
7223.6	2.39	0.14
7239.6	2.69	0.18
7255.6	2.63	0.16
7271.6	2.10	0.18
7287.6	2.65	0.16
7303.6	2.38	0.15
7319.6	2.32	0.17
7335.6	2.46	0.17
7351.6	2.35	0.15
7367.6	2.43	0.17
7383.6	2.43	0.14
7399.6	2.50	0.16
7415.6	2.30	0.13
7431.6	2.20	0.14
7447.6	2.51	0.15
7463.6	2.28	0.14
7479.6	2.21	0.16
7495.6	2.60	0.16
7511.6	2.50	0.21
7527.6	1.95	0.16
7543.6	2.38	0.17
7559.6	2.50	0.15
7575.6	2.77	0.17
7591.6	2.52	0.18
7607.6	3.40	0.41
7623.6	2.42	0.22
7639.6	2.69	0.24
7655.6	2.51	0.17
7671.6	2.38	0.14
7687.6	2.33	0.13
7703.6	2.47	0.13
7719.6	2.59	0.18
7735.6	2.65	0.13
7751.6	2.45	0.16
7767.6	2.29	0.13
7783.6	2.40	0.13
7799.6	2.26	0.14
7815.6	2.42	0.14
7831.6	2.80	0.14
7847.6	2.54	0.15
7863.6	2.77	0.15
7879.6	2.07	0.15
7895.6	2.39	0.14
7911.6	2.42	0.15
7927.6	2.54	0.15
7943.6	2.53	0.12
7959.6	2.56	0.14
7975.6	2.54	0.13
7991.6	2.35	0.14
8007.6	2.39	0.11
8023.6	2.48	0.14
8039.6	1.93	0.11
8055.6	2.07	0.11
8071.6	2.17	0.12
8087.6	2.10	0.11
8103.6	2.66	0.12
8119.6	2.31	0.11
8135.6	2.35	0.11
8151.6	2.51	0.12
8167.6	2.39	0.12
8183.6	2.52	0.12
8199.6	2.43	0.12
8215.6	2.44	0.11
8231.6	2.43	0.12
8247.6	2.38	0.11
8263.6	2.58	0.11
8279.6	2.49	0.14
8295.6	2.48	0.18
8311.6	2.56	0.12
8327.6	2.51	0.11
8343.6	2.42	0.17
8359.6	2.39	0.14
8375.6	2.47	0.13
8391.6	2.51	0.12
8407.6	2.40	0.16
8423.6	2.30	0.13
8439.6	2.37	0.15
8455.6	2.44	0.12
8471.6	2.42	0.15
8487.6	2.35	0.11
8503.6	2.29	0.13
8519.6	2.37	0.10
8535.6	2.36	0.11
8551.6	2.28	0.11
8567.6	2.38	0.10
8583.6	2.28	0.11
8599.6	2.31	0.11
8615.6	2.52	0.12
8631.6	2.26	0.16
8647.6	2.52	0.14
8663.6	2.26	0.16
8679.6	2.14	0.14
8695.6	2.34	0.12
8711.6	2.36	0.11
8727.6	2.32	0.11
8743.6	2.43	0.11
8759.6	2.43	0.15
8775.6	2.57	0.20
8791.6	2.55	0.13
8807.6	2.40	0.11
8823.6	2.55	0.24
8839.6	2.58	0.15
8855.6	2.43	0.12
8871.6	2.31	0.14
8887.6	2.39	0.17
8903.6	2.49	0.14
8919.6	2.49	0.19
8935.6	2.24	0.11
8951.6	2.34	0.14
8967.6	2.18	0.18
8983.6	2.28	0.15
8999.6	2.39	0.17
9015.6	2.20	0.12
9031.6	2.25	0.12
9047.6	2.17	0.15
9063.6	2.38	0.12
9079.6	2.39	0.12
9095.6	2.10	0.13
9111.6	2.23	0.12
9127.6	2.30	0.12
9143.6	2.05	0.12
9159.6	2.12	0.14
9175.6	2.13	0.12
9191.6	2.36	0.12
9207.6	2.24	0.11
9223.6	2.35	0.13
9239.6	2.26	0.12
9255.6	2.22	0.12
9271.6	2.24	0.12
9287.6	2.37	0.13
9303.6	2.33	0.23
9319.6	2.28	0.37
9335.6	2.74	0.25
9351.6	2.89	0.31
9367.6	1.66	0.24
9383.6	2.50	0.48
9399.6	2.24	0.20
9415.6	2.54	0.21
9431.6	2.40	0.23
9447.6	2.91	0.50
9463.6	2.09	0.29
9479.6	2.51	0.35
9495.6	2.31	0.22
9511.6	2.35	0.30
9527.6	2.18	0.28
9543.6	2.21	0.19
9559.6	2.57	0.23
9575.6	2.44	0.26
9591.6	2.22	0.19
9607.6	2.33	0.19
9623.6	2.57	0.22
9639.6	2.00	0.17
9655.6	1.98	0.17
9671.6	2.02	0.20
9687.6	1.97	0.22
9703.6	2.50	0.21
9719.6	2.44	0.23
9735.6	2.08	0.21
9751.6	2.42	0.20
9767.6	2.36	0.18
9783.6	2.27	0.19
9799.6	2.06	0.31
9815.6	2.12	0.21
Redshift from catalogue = 0.37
